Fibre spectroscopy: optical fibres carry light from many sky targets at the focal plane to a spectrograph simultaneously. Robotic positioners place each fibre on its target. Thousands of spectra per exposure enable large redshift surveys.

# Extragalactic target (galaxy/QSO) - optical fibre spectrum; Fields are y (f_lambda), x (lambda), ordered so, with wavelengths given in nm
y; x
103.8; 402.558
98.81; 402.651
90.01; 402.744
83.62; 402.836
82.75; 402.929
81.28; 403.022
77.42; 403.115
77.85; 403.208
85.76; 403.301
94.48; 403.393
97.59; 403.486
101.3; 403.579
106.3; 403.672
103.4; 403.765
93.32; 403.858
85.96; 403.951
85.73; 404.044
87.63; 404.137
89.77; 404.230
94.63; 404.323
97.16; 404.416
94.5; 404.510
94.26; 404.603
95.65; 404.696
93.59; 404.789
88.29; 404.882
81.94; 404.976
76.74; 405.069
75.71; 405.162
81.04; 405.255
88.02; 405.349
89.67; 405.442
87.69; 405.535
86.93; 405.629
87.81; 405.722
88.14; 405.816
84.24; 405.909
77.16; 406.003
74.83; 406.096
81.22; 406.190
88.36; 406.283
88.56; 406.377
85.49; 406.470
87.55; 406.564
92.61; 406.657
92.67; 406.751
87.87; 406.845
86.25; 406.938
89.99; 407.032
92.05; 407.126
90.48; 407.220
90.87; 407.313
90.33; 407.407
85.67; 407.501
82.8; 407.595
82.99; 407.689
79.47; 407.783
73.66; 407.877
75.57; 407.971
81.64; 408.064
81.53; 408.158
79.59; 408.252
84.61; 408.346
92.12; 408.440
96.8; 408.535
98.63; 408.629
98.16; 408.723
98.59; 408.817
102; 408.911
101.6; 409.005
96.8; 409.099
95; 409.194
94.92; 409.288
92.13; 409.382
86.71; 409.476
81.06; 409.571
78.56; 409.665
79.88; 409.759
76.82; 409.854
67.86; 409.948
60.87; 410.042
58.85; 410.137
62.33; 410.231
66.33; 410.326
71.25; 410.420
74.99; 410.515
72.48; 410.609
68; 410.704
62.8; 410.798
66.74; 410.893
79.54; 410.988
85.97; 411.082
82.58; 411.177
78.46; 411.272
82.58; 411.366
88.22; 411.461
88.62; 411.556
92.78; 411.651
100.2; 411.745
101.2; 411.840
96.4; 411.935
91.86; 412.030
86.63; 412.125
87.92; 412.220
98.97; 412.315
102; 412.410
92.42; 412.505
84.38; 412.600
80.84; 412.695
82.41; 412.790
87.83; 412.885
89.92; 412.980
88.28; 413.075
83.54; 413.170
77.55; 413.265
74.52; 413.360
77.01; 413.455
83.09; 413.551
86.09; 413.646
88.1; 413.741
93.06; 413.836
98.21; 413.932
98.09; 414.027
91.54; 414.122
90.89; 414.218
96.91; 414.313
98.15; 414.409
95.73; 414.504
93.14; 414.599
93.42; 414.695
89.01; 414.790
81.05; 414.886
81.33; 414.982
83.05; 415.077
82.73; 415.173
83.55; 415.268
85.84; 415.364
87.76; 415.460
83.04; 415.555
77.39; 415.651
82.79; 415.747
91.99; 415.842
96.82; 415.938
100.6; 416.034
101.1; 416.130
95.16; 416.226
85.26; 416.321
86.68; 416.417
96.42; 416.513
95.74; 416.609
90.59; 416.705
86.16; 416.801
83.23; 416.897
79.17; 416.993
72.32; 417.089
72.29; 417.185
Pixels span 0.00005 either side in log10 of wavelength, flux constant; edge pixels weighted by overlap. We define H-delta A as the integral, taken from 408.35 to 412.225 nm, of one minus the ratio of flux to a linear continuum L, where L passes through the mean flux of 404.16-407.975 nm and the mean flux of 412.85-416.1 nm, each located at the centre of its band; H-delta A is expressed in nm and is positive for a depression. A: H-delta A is 0.15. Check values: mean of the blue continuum 86.8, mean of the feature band 84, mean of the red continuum 88.1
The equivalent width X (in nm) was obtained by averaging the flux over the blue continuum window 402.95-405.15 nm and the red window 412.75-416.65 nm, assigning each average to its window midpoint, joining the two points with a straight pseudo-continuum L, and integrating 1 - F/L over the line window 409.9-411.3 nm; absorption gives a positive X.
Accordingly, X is 0.29 nm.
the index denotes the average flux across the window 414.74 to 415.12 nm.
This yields 83.7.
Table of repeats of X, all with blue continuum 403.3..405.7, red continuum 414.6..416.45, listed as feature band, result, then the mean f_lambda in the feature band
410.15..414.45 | 0.185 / 84.9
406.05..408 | 0.094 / 85.8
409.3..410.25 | 0.147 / 75.7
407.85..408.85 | 0.025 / 87.5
